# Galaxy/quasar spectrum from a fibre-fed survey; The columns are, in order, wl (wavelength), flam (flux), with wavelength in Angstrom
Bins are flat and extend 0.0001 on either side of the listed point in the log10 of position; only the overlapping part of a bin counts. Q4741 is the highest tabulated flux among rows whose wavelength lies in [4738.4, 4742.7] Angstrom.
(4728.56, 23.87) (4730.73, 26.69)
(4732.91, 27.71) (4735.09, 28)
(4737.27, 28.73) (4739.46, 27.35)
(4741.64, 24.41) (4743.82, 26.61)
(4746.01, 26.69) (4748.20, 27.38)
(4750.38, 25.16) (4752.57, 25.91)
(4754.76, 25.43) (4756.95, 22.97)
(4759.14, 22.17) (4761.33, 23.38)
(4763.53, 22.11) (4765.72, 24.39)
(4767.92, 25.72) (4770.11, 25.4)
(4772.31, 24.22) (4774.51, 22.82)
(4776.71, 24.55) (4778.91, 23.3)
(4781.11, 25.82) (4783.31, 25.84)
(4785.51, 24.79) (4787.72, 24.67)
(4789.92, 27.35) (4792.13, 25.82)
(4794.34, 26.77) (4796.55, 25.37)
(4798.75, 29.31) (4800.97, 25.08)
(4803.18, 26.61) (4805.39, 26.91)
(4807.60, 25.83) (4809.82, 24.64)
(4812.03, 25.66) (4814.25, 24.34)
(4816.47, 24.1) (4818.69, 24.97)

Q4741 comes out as 27.35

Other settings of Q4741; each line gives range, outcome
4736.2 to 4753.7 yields 28.73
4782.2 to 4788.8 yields 25.84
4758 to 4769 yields 25.72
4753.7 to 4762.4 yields 25.43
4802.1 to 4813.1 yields 26.91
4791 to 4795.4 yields 26.77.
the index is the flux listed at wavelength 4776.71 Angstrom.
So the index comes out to 24.55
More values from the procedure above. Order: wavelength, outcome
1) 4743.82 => 26.61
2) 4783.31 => 25.84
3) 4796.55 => 25.37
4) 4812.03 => 25.66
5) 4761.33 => 23.38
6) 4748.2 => 27.38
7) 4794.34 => 26.77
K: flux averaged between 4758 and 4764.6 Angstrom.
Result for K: 22.5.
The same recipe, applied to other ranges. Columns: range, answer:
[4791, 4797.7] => 26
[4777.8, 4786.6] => 25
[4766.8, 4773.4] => 25.1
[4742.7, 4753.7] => 26.3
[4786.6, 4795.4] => 26.1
